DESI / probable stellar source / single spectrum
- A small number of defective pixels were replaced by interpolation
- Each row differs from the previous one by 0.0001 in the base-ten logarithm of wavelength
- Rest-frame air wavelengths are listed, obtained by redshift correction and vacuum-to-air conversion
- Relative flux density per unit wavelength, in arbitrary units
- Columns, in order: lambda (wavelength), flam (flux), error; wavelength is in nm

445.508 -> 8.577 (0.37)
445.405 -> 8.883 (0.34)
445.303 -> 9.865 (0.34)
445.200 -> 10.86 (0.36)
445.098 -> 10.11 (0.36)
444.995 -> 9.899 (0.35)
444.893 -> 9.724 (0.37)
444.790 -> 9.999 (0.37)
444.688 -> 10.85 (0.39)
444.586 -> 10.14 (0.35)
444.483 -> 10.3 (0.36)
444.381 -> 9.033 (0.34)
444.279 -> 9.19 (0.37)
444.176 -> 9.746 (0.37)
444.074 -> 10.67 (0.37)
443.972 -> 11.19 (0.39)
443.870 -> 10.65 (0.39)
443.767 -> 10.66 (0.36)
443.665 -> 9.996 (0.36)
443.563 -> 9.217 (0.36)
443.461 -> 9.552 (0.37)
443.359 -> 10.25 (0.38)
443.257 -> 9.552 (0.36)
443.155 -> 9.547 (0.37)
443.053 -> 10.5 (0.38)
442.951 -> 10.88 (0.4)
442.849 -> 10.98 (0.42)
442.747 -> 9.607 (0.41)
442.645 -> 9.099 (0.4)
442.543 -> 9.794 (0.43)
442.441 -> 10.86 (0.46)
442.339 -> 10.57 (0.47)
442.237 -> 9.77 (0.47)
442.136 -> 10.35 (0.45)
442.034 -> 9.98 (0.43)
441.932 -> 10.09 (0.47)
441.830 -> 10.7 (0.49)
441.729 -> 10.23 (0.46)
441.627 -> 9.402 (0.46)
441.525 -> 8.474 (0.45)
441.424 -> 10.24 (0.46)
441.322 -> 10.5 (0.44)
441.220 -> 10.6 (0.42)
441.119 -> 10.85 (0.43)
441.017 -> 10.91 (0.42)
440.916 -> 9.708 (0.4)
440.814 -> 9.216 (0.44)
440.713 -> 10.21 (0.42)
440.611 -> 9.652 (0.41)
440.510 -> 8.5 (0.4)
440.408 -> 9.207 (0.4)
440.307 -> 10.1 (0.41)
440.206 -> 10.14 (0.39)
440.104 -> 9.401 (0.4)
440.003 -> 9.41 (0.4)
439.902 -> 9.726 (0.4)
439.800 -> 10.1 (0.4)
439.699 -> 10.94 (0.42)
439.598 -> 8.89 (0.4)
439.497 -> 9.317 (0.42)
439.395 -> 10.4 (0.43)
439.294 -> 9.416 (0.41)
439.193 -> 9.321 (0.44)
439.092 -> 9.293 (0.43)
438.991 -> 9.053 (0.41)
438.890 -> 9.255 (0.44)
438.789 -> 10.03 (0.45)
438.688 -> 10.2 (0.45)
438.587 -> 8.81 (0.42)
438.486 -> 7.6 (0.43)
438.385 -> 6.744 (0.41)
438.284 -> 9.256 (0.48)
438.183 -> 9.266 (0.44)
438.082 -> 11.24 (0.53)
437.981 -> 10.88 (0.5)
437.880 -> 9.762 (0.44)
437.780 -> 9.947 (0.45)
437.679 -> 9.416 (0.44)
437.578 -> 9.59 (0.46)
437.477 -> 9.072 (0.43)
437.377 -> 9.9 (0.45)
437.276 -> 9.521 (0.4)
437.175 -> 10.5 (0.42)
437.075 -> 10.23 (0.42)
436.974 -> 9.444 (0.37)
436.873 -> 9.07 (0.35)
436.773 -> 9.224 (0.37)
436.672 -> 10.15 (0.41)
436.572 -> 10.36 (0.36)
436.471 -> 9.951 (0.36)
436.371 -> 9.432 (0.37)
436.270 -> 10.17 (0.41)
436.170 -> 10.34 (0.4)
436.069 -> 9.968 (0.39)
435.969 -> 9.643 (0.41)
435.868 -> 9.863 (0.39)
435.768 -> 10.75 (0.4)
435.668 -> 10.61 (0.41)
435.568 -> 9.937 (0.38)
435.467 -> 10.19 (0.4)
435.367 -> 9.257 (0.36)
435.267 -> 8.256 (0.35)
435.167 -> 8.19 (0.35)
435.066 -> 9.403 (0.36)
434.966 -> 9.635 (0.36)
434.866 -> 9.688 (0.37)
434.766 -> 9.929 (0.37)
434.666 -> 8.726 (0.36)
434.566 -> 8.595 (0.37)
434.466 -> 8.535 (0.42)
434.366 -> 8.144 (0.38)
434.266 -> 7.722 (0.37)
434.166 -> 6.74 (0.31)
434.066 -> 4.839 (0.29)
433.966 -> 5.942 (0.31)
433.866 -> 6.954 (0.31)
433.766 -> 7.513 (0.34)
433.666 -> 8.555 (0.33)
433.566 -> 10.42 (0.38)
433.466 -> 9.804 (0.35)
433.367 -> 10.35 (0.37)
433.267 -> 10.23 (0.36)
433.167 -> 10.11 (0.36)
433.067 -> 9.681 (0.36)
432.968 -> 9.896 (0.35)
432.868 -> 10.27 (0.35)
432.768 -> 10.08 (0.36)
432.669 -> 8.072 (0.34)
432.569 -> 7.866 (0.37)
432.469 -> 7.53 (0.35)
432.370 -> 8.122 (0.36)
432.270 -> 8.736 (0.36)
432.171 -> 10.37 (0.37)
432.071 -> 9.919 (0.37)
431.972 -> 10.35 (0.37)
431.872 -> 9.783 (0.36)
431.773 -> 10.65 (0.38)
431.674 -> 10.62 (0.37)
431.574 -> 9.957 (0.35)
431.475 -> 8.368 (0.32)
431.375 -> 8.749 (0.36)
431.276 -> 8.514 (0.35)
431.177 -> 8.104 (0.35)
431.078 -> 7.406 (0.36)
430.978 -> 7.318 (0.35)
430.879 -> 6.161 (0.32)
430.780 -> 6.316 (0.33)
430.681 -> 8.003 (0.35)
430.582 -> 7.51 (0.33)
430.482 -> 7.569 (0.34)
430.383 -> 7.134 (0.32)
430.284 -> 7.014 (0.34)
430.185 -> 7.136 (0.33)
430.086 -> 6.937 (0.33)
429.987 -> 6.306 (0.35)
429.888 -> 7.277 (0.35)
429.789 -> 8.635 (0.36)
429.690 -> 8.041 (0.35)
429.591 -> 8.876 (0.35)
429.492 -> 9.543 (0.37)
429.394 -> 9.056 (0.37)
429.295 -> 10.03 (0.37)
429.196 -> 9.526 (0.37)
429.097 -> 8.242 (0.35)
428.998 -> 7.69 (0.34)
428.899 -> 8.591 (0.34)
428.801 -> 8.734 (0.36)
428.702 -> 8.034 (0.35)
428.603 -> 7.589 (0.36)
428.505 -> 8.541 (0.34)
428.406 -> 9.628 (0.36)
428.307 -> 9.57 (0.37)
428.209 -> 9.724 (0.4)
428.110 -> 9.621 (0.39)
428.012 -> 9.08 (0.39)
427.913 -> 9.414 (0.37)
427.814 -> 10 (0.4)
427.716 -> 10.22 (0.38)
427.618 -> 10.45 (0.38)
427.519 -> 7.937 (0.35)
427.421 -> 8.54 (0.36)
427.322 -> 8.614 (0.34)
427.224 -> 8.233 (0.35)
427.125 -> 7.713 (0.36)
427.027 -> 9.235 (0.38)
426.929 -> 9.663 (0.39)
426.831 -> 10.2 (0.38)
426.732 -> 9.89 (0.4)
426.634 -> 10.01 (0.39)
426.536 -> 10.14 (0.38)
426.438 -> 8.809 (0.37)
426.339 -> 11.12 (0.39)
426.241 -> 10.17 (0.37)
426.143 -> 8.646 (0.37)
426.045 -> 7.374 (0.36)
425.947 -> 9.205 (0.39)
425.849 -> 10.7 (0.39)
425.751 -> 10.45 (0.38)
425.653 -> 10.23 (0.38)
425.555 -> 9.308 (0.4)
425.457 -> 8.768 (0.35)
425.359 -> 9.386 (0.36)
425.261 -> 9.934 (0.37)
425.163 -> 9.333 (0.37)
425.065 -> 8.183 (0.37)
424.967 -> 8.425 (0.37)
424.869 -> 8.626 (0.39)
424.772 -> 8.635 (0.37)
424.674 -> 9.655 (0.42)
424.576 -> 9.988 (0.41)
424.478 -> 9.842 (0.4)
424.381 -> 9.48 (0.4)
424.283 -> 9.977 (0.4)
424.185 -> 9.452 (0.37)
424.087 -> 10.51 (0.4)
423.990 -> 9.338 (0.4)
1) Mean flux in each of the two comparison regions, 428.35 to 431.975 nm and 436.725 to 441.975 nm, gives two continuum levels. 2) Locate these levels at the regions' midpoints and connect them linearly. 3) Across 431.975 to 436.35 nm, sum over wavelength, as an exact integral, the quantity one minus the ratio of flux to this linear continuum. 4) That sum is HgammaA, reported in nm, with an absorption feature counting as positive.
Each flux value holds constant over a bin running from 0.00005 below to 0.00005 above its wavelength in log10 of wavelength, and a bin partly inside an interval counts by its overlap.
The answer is -0.088 nm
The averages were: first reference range 8.3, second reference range 9.67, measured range 9.08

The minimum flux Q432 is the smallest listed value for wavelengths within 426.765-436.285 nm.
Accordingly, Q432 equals 4.839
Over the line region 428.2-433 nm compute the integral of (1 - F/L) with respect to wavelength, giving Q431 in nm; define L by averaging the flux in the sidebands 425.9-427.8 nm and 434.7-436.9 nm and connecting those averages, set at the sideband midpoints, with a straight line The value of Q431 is 0.48 nm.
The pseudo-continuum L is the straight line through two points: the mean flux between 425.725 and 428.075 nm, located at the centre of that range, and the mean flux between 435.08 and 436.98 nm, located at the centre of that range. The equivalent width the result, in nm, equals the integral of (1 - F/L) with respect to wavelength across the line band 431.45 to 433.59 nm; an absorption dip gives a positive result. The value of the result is 0.00 nm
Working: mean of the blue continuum 9.4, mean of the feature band 9.61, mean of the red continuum 9.72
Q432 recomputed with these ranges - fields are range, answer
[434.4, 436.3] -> 8.19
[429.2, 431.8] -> 6.161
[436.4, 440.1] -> 6.744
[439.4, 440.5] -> 8.89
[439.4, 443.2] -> 8.474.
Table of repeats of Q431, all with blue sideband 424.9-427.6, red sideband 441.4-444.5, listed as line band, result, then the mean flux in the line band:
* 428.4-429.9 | 0.12 nm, 8.63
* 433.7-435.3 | 0.26 nm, 8.05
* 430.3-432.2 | 0.20 nm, 8.52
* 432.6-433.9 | 0.03 nm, 9.39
